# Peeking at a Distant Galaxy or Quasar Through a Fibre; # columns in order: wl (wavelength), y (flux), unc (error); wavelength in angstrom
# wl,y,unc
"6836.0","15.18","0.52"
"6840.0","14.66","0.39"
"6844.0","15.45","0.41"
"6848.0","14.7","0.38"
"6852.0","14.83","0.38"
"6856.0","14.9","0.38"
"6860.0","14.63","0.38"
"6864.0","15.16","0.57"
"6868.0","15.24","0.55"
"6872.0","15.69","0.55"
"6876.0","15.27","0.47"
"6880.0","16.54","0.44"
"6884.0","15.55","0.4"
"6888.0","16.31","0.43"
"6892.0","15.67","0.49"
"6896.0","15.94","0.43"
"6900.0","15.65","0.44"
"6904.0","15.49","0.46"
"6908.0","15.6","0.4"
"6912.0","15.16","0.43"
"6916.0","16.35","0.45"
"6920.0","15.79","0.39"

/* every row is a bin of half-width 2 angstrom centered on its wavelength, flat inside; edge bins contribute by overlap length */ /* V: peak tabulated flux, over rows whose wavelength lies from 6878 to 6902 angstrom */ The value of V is 16.54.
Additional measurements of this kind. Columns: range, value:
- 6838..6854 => 15.45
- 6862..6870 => 15.24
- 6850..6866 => 15.16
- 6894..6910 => 15.94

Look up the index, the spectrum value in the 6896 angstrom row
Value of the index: 15.94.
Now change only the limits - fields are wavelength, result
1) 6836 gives 15.18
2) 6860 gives 14.63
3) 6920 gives 15.79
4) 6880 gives 16.54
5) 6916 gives 16.35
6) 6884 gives 15.55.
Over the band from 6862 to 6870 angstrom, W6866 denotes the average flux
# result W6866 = 15.2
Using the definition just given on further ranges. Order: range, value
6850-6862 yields 14.8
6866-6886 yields 15.7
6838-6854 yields 14.9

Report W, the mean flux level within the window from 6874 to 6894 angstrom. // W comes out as 15.9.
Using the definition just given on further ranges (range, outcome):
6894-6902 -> 15.8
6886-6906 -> 15.8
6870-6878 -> 15.5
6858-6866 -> 14.9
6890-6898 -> 15.8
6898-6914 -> 15.5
